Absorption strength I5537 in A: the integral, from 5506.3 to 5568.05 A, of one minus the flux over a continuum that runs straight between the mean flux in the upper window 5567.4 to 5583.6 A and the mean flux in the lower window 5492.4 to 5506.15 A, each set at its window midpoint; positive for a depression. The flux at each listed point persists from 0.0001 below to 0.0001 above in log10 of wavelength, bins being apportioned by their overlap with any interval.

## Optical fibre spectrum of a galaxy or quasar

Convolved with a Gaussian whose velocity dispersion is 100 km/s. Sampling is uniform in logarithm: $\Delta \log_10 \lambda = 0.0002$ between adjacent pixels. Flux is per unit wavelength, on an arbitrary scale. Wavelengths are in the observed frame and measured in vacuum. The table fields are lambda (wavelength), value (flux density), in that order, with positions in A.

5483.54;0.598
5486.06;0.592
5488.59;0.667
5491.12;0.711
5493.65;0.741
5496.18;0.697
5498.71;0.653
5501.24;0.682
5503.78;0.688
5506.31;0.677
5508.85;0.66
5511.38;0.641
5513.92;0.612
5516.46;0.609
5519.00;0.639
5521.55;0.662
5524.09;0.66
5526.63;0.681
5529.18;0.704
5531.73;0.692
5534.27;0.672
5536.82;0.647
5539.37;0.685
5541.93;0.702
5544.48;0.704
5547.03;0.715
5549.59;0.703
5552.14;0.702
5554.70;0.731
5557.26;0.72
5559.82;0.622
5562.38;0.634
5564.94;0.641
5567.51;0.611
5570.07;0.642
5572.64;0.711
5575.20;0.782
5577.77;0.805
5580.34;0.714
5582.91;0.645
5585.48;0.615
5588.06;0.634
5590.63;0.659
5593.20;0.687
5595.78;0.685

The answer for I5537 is 2.7 A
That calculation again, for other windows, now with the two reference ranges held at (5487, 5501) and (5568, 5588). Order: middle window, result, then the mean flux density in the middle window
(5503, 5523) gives 1.27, 0.648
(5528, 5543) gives 0.20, 0.683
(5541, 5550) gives -0.18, 0.707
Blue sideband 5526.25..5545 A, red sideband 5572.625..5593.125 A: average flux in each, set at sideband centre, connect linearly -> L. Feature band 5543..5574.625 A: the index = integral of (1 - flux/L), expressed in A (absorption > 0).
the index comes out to 0.4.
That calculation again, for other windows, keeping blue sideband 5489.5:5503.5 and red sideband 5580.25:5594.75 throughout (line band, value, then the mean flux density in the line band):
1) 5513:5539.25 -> 0.9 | 0.66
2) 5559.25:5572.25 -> 0.6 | 0.636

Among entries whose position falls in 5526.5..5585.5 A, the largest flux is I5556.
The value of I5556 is 0.805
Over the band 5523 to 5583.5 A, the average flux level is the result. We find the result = 0.689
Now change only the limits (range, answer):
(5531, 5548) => 0.688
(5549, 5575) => 0.676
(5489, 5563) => 0.678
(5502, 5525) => 0.65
